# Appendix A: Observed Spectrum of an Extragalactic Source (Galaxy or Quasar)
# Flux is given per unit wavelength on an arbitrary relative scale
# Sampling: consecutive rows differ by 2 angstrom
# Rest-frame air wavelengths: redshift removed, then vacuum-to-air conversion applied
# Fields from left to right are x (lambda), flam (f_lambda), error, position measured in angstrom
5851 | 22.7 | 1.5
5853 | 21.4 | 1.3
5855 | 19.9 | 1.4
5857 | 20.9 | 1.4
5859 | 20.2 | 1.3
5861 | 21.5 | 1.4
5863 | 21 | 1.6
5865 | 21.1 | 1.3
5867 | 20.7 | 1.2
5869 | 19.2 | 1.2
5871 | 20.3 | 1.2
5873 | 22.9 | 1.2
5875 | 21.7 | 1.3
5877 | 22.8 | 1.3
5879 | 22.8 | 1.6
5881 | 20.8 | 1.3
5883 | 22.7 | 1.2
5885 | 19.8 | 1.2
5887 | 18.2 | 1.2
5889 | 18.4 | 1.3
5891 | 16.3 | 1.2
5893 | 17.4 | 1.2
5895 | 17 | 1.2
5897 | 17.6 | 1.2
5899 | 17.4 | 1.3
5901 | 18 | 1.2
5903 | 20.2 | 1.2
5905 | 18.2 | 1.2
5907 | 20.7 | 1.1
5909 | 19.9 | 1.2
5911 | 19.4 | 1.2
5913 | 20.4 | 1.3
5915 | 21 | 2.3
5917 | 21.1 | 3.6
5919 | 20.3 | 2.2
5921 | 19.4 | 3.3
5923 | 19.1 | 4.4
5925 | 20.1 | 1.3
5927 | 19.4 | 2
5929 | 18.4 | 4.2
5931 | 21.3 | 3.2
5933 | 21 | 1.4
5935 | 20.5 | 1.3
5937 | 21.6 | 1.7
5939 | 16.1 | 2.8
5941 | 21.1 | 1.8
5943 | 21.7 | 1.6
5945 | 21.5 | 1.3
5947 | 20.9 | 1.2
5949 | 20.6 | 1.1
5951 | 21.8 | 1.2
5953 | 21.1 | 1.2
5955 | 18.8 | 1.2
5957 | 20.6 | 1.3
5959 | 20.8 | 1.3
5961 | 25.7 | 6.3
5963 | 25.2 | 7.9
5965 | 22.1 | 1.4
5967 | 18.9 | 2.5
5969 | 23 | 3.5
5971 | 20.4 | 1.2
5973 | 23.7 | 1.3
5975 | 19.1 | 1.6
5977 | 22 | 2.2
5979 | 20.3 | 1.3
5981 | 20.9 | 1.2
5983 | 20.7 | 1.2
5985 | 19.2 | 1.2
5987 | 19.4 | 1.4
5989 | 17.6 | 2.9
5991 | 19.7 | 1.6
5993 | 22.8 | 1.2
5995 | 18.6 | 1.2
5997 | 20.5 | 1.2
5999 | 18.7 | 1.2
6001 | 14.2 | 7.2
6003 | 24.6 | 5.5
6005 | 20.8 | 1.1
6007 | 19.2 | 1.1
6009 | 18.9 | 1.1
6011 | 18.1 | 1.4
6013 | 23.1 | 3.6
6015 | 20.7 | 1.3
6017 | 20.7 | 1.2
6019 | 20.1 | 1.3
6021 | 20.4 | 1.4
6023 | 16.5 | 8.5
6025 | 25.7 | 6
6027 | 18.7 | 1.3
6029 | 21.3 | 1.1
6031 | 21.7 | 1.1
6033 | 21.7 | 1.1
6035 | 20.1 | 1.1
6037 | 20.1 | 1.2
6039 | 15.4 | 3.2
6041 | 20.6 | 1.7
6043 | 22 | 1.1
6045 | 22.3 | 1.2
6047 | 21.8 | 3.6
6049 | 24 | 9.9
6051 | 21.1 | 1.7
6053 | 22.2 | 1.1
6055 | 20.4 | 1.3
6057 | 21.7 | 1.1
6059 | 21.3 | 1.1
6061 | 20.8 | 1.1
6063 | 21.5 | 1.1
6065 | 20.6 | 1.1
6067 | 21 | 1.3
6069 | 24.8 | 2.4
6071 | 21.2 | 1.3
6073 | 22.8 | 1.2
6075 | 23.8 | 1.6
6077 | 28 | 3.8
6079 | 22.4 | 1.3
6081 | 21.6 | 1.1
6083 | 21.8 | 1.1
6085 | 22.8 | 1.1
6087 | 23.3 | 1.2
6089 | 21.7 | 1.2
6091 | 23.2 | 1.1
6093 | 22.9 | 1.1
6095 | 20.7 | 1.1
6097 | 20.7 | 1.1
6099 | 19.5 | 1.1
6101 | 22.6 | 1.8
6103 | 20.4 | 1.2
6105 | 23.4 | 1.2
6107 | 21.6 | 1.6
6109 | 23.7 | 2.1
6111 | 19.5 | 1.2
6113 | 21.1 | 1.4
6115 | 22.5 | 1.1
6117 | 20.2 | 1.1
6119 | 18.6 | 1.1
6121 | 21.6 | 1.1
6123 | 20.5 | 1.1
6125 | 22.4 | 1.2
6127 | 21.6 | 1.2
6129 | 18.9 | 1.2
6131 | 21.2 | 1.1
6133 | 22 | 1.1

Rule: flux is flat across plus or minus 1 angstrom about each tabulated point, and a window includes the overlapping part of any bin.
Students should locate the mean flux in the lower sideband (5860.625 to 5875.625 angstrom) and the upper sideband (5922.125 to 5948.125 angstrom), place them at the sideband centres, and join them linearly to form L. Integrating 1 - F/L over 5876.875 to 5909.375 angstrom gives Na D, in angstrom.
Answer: 2.4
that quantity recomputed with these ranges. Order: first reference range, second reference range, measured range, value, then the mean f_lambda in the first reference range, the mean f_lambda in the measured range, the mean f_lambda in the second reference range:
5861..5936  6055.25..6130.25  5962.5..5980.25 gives -0.8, 19.9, 21.5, 21.8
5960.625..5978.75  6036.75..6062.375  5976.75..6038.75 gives 4.1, 22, 20.1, 21.1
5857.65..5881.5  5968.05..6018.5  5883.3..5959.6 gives 4.2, 21.3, 19.7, 20.3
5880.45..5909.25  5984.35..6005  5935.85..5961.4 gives -2.1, 18.8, 20.8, 19.6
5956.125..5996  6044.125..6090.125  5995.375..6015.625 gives 1.5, 21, 19.8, 22.3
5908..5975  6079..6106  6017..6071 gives 1.2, 20.8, 21.1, 21.9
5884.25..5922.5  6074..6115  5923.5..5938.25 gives -0.6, 19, 20.2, 22.2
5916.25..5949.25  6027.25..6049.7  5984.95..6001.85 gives 1.3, 20.2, 19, 20.9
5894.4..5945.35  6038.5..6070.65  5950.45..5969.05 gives -1.4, 19.7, 21.7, 21.4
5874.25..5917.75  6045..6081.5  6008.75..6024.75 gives 1.0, 19.6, 20.1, 22.3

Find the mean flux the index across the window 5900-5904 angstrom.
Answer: 19.1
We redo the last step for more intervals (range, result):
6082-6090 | 22.4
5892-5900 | 17.4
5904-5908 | 19.4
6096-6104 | 20.8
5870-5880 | 22.1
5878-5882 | 21.8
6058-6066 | 21.1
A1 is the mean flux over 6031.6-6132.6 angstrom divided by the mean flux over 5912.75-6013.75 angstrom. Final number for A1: 1.05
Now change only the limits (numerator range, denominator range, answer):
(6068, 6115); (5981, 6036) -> 1.11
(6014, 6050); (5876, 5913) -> 1.07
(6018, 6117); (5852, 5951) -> 1.07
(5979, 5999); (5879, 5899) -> 1.06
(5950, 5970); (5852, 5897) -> 1.08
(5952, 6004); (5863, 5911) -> 1.05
